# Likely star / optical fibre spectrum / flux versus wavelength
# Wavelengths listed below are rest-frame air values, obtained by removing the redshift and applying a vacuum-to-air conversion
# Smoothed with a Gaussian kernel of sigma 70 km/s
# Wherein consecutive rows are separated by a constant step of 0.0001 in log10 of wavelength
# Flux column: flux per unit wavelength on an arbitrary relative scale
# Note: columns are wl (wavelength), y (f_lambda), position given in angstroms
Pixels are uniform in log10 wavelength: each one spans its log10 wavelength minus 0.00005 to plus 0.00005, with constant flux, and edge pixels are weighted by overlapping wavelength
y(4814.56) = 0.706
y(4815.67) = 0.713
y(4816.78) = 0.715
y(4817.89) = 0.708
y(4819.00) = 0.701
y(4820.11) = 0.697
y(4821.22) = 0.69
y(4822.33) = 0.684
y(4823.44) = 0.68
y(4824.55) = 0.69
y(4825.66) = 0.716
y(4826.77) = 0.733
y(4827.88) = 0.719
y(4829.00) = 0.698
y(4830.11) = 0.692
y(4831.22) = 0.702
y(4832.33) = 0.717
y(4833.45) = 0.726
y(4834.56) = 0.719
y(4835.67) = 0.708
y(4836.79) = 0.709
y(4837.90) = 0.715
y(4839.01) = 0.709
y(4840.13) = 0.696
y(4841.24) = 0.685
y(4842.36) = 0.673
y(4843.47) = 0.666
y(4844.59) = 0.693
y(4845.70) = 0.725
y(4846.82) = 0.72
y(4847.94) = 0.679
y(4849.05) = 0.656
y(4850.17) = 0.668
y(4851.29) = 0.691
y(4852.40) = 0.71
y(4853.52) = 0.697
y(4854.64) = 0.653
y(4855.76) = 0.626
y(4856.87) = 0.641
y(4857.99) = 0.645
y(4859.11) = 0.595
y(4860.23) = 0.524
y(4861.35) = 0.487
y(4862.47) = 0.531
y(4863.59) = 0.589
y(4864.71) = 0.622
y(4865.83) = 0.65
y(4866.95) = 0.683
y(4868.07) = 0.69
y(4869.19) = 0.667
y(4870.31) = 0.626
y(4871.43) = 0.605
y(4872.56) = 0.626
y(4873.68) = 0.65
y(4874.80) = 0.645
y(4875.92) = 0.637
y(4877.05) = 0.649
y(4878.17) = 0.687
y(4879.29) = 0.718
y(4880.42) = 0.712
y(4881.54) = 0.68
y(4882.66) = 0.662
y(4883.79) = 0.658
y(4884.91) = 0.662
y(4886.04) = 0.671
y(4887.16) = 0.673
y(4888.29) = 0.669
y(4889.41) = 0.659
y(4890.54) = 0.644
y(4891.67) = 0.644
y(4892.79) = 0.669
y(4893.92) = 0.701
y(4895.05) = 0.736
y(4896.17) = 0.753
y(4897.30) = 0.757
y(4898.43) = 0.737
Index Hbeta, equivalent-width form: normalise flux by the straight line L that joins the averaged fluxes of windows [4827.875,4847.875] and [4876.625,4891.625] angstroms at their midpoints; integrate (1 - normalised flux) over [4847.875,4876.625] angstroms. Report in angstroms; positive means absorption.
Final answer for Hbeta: 2.21 angstroms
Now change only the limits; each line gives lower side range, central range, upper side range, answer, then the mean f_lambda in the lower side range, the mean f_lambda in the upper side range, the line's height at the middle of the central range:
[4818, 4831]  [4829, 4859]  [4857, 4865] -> -2.7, 0.7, 0.572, 0.632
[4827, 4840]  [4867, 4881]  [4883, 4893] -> 0.3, 0.71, 0.661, 0.673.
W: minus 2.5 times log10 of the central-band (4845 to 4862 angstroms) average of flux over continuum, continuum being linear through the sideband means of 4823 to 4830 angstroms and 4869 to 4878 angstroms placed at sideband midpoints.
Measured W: 0.03 mag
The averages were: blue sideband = 0.705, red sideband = 0.639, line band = 0.648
